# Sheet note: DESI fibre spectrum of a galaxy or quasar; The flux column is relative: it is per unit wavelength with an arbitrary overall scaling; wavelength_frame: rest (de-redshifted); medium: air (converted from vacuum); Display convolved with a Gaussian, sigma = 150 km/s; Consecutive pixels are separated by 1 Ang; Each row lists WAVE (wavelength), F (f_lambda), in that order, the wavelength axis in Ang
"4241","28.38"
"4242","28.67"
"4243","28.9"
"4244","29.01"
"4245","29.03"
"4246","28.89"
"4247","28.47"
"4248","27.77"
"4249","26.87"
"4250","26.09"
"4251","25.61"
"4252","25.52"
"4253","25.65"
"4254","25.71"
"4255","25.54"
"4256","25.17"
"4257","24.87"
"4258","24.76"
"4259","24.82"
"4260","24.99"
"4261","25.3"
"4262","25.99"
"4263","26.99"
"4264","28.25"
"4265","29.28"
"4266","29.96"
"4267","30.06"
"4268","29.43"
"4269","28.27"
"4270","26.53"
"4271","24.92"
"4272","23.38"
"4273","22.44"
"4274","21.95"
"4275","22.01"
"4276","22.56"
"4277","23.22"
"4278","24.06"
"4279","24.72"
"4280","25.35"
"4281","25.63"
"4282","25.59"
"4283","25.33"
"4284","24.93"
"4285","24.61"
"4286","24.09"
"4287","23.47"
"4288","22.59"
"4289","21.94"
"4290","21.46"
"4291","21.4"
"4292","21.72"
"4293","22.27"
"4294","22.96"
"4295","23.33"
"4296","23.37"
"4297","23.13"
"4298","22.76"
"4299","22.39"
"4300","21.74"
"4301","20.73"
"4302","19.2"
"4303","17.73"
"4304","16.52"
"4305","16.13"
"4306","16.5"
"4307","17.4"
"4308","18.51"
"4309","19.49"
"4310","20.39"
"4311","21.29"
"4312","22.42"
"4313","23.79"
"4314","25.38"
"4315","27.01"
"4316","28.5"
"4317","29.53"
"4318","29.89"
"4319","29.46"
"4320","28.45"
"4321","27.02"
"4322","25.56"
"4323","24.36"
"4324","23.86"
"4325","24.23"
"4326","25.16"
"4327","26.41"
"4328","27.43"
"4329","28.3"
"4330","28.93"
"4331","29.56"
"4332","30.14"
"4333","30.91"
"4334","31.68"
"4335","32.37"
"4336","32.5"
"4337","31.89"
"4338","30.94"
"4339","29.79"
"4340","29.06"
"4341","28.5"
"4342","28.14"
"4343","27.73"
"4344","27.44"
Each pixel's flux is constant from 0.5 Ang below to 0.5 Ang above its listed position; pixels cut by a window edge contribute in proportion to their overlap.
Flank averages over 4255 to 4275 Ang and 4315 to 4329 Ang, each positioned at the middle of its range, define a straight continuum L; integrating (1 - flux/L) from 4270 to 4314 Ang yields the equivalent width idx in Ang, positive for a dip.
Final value 7.2 Ang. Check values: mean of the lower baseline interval 26.1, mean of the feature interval 22.2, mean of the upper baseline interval 27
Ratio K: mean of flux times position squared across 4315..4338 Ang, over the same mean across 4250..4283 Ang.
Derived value 1.15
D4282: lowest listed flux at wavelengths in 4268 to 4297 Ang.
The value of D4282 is 21.4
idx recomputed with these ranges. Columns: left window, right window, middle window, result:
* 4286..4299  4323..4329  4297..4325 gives 1.7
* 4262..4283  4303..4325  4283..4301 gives 1.3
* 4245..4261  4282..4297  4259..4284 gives -1.0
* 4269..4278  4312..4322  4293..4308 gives 3.2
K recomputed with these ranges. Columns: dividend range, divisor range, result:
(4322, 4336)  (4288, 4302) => 1.29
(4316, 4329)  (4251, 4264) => 1.09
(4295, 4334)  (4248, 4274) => 0.94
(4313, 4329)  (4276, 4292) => 1.15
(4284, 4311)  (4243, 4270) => 0.79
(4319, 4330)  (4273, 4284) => 1.12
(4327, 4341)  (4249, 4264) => 1.22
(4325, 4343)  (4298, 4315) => 1.47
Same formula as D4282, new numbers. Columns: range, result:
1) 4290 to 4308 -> 16.13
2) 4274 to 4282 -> 21.95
